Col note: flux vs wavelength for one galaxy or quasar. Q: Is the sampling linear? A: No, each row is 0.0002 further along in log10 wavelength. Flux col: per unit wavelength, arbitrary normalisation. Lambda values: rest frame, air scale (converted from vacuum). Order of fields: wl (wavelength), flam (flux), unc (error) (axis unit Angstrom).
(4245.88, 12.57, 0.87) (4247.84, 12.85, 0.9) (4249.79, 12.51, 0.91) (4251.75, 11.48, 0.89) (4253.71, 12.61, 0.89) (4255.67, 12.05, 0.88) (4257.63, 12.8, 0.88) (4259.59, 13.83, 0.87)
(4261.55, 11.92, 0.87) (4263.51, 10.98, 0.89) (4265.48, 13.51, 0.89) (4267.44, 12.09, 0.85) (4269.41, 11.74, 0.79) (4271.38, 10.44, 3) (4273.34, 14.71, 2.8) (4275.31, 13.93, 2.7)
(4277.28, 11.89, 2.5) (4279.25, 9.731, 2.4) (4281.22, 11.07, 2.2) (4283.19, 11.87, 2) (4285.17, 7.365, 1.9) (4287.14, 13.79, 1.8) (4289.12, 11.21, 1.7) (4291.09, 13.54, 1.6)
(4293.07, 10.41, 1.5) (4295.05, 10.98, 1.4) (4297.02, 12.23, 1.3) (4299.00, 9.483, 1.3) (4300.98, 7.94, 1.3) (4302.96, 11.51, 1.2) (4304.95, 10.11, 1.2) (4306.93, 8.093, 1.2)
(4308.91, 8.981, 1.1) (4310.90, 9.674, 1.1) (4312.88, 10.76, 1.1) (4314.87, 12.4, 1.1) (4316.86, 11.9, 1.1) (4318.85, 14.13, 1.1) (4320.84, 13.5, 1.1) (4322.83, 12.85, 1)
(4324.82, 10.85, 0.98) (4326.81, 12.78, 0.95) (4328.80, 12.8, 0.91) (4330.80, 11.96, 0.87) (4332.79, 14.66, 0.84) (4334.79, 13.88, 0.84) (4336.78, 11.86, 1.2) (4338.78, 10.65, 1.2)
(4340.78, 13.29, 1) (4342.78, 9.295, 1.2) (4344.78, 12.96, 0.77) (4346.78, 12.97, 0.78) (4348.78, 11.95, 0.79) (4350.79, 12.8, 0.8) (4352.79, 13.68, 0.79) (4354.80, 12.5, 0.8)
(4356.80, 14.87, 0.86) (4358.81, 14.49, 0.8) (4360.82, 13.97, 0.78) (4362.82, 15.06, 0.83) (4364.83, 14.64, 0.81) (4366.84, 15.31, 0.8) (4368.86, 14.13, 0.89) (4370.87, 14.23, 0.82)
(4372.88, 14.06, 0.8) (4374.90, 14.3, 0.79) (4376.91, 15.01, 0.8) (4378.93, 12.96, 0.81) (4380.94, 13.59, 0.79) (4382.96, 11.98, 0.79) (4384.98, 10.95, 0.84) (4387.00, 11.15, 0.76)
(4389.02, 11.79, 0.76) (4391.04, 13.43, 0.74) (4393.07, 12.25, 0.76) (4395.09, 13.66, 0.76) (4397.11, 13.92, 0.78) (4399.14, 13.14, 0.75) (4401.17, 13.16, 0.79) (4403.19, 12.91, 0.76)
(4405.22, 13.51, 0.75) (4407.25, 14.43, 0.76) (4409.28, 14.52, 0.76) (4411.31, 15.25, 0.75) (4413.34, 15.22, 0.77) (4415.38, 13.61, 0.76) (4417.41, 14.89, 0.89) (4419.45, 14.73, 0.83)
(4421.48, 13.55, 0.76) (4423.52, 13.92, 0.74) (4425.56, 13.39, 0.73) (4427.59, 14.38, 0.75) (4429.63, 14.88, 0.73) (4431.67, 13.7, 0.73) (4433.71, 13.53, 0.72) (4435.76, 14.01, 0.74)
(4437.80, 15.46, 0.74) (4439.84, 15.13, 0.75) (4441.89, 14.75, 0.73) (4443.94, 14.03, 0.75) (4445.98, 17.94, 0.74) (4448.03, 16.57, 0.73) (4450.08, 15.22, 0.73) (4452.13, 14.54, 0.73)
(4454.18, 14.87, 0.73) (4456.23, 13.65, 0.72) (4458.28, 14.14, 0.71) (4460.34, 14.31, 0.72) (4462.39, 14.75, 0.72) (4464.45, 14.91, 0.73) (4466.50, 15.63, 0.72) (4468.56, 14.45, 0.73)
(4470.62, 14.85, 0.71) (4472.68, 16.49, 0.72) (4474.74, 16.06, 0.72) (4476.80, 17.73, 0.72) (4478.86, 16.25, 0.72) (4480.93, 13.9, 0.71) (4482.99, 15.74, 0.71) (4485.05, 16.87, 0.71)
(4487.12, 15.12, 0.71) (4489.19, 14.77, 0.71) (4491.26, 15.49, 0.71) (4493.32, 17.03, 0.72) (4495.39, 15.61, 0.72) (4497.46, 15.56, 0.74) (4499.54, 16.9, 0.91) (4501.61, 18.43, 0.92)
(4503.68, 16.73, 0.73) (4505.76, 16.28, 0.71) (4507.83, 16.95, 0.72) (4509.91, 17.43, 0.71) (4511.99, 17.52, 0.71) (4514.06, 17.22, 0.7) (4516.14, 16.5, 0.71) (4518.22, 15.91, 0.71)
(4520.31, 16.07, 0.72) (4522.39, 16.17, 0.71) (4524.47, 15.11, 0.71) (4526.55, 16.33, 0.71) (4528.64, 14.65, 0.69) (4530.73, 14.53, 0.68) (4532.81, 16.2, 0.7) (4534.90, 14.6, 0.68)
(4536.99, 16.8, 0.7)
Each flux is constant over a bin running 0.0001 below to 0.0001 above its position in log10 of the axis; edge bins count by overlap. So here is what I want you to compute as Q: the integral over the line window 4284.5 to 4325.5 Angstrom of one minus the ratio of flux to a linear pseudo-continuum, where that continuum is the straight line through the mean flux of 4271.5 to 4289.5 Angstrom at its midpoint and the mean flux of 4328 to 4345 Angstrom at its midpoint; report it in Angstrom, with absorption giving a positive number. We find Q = 3.11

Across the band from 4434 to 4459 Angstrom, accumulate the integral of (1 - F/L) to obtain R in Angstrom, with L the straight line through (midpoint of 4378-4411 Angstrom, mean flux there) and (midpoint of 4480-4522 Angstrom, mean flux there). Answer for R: -0.6 Angstrom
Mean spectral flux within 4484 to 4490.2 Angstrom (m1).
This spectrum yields 15.6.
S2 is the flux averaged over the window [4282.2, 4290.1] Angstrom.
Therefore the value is 11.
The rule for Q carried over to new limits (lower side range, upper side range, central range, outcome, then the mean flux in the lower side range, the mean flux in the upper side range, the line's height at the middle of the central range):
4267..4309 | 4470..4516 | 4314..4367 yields -2.45 Angstrom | 11.1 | 16.3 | 12.4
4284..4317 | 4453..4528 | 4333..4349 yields -0.73 Angstrom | 10.6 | 15.9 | 11.7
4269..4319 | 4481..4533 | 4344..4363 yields -1.45 Angstrom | 11.1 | 16.2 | 12.5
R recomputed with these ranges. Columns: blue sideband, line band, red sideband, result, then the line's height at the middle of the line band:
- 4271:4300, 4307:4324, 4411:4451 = 0.9 Angstrom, 12.2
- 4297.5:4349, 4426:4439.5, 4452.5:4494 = 0.0 Angstrom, 14.3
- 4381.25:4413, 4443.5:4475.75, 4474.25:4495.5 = -0.2 Angstrom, 15.1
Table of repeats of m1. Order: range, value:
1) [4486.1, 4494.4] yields 15.6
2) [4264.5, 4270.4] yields 12.4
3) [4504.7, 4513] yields 17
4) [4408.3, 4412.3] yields 14.9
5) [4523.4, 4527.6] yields 15.7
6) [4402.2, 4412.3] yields 14.1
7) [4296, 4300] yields 10.9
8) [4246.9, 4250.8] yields 12.7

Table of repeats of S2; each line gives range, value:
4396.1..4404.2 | 13.3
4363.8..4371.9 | 14.6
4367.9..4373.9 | 14.1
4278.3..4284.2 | 10.9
